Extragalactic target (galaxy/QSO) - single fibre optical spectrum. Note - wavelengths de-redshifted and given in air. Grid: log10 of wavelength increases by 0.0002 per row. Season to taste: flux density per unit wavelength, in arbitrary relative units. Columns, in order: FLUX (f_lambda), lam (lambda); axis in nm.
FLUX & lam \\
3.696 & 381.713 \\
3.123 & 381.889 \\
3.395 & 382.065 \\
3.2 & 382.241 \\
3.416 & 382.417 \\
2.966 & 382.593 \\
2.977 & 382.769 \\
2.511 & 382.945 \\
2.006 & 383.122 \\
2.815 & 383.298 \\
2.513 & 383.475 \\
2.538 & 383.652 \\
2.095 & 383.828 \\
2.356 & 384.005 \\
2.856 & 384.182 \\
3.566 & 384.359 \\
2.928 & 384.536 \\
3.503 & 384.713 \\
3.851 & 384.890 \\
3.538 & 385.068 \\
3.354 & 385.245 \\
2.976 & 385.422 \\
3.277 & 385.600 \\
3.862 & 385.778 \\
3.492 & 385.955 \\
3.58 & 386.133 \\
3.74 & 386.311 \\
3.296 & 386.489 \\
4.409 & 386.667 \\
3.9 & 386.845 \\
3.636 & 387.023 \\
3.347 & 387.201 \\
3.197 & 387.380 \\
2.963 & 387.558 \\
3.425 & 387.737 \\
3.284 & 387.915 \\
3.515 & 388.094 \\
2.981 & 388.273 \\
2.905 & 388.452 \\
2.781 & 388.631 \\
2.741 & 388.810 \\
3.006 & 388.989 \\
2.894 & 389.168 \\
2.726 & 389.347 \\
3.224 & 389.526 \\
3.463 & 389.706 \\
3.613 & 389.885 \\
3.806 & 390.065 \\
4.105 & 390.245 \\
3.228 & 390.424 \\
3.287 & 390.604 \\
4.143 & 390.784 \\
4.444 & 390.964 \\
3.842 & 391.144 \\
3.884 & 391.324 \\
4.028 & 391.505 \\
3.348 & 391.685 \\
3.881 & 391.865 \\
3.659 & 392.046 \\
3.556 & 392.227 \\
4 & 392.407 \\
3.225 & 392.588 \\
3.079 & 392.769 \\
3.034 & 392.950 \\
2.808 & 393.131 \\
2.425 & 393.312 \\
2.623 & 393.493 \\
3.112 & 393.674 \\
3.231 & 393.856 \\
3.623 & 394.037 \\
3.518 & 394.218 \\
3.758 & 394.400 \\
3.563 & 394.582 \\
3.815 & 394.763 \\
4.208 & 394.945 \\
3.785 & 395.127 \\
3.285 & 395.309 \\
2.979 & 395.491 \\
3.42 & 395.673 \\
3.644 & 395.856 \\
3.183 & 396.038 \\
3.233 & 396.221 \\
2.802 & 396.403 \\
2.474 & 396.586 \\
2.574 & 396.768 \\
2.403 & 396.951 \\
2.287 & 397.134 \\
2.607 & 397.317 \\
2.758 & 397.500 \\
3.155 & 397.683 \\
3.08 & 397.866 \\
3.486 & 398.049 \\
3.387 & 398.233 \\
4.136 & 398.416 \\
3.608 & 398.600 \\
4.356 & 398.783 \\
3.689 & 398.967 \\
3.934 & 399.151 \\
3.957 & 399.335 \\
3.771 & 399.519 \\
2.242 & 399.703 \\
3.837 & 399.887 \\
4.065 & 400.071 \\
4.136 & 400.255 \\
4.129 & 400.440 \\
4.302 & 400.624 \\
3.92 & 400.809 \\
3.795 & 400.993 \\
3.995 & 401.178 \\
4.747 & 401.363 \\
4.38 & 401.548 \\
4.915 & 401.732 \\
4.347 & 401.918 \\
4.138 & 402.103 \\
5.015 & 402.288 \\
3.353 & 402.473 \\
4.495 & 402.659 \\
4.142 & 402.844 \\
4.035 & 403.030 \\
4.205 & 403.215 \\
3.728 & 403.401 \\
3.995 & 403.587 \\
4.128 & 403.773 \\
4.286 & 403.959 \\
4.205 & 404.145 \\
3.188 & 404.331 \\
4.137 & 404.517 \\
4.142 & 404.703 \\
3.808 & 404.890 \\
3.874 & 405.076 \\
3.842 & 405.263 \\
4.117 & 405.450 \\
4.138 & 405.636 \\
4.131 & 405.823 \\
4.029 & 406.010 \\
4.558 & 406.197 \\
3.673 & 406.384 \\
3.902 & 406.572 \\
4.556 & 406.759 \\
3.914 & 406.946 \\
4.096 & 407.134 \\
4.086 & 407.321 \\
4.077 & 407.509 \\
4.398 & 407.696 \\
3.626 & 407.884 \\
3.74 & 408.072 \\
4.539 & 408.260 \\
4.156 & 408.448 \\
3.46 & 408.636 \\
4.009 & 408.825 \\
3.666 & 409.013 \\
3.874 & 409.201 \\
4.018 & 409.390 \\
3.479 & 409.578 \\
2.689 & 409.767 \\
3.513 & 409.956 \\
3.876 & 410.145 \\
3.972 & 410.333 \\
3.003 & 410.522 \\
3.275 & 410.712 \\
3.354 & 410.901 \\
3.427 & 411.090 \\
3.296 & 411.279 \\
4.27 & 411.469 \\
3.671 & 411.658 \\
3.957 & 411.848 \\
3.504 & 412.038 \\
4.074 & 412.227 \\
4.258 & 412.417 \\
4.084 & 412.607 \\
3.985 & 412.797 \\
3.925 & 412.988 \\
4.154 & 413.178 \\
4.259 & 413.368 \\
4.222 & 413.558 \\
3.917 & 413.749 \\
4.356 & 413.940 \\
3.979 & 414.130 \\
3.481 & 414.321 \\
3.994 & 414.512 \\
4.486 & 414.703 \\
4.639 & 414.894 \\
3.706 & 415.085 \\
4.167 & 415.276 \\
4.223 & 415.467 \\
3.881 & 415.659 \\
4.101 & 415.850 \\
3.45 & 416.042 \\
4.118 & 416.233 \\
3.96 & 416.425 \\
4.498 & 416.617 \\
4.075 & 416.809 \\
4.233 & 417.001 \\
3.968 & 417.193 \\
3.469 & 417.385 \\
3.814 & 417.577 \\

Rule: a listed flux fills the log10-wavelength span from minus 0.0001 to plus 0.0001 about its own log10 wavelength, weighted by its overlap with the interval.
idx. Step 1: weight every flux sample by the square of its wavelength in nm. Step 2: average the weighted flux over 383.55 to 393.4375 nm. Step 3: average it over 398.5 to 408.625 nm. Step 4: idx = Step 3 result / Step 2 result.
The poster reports 1.3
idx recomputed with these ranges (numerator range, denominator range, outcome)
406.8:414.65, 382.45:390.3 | 1.36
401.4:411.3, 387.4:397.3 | 1.28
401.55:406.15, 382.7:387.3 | 1.42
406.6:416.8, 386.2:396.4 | 1.27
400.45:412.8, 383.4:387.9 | 1.34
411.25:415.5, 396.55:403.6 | 1.15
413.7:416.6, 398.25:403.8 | 1.07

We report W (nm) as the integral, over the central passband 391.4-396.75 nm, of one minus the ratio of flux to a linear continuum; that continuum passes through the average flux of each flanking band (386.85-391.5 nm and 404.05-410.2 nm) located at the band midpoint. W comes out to 0.29 nm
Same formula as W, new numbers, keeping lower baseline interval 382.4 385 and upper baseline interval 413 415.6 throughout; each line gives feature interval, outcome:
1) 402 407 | -0.48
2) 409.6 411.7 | 0.26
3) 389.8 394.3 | -0.44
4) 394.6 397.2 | 0.14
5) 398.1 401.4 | -0.34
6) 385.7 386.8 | -0.29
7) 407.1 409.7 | -0.04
